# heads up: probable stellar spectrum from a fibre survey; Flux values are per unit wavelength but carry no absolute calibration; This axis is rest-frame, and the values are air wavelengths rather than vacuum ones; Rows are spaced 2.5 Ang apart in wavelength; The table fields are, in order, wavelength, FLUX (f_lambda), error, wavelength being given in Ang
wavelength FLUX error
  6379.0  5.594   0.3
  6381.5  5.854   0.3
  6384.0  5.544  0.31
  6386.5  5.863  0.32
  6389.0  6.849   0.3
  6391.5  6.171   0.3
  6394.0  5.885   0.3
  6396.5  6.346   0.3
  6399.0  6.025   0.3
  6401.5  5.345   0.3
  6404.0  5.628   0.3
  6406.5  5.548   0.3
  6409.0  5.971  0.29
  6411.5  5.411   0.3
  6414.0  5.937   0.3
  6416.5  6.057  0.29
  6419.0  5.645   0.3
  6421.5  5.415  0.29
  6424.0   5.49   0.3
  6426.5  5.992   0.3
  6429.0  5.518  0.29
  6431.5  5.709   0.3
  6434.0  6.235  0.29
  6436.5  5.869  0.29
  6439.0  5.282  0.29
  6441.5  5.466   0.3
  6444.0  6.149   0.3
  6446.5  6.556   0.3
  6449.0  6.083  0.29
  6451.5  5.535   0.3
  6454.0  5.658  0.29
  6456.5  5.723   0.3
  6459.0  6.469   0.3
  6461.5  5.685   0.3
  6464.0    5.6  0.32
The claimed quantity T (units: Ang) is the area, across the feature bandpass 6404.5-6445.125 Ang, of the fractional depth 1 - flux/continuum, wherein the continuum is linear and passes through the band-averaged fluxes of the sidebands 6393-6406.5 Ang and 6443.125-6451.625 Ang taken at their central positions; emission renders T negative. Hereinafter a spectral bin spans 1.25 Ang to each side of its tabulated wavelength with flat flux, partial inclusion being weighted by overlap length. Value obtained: 1.8 Ang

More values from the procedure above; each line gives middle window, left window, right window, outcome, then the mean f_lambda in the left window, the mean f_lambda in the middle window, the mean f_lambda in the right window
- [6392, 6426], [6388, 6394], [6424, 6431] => 1.55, 6.37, 5.76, 5.7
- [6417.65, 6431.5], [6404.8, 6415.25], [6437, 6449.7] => 0.41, 5.71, 5.62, 5.9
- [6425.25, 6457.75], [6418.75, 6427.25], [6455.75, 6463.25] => -0.26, 5.61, 5.83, 5.95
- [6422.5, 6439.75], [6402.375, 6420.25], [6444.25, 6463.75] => 0.29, 5.73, 5.74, 5.95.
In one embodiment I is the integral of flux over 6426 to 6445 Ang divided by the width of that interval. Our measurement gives 5.76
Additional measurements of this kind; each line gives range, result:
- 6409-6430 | 5.7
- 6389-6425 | 5.82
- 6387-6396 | 6.27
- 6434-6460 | 5.89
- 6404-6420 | 5.75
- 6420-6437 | 5.74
